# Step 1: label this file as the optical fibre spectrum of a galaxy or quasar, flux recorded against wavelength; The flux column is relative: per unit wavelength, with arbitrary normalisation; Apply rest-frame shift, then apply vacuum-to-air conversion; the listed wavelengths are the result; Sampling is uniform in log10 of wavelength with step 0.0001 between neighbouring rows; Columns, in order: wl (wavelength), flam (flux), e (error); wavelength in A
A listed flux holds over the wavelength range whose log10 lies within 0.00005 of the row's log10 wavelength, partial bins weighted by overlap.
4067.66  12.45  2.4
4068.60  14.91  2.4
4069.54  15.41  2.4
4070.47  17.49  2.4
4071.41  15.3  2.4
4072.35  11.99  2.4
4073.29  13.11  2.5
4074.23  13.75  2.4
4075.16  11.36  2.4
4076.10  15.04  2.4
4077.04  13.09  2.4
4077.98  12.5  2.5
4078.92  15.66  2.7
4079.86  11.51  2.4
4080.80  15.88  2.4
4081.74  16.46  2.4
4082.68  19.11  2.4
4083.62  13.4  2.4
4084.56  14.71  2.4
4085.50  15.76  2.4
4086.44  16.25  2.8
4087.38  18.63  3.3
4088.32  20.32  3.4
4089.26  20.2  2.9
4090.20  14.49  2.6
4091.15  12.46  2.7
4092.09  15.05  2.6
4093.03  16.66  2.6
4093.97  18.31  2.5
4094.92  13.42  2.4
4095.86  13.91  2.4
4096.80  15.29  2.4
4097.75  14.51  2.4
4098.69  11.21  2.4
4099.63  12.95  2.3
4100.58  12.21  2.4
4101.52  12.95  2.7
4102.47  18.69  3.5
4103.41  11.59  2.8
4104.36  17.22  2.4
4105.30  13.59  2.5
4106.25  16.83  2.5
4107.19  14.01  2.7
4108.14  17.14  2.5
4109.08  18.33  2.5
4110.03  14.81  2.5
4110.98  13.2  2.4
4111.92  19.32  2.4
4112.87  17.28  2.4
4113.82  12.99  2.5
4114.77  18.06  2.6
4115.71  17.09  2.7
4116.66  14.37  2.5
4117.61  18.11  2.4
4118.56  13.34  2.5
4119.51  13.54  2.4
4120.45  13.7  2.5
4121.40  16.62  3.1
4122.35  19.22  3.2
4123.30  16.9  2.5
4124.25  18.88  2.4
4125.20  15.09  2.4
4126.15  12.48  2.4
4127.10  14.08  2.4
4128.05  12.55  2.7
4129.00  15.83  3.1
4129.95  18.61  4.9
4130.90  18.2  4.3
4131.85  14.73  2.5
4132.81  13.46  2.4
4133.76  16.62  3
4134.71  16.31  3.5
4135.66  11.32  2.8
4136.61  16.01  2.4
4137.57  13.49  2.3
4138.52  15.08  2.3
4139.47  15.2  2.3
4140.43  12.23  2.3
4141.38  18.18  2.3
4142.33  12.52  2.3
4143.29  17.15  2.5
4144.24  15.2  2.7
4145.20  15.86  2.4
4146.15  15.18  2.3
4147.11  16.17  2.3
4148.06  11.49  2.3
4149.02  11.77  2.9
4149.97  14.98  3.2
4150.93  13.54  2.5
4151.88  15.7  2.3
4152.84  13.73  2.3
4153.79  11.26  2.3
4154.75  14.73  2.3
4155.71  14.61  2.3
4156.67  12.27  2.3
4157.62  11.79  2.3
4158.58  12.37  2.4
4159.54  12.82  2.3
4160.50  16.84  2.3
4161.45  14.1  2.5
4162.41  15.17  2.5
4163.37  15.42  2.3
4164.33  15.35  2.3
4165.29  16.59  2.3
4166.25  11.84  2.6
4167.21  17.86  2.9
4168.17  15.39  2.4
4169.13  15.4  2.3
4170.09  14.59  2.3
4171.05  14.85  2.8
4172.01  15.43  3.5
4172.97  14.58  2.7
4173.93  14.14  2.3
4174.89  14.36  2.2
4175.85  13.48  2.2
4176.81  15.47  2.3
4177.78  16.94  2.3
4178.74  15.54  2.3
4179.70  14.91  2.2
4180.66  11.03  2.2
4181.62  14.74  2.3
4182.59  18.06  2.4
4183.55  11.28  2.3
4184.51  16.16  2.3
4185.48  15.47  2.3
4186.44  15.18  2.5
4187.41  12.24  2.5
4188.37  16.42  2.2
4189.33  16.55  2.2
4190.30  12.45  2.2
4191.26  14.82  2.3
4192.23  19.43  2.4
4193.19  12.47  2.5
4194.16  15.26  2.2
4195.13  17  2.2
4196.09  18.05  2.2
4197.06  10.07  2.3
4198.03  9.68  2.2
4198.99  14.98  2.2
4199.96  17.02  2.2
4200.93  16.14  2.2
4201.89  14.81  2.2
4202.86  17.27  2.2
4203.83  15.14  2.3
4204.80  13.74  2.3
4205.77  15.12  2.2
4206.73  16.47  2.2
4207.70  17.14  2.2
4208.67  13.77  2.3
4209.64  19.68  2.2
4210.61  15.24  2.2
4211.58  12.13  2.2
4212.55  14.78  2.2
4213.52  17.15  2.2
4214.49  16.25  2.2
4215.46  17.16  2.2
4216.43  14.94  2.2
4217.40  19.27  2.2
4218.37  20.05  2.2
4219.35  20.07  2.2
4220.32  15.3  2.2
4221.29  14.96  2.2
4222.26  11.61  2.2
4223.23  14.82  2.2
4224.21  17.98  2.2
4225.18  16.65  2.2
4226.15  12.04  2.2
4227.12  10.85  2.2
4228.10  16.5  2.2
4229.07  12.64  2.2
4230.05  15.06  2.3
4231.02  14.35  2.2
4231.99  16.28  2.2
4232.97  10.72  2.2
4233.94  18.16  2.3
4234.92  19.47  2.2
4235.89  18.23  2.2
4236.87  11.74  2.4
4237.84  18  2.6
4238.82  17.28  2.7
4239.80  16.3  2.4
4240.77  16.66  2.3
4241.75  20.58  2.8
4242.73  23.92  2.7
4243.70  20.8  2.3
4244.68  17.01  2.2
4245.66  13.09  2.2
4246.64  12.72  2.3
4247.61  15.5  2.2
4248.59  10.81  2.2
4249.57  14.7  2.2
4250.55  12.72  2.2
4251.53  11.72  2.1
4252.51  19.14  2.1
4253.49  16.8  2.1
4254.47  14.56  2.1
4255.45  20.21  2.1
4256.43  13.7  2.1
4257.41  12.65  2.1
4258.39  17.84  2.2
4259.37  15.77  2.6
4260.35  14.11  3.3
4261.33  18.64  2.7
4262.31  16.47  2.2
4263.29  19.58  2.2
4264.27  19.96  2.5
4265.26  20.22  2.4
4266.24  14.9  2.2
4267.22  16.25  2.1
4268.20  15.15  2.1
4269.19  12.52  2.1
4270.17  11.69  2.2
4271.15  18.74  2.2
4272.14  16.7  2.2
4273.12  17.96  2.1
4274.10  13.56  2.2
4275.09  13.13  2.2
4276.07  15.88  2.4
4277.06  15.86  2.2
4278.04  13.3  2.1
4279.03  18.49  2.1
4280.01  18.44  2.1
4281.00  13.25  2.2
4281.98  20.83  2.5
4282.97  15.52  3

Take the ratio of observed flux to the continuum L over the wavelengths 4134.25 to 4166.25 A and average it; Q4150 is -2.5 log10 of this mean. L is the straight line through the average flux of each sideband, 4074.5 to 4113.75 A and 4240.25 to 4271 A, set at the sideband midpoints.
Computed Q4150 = 0.09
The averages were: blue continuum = 15.2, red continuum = 16.2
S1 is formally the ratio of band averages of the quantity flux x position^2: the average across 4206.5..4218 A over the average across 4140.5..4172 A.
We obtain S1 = 1.1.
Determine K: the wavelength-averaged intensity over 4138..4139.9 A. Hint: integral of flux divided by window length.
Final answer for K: 15.1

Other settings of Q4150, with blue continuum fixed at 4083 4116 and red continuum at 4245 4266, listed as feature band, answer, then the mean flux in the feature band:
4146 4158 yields 0.148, 13.6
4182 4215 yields 0.032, 15.2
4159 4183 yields 0.046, 15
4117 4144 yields 0.017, 15.3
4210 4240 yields 0.002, 15.7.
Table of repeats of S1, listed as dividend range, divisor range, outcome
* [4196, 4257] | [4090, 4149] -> 1.09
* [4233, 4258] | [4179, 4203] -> 1.12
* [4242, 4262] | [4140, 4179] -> 1.14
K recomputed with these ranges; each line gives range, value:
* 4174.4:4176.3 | 13.9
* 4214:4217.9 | 16.9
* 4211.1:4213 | 13.4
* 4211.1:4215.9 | 15.5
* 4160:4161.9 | 15.5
